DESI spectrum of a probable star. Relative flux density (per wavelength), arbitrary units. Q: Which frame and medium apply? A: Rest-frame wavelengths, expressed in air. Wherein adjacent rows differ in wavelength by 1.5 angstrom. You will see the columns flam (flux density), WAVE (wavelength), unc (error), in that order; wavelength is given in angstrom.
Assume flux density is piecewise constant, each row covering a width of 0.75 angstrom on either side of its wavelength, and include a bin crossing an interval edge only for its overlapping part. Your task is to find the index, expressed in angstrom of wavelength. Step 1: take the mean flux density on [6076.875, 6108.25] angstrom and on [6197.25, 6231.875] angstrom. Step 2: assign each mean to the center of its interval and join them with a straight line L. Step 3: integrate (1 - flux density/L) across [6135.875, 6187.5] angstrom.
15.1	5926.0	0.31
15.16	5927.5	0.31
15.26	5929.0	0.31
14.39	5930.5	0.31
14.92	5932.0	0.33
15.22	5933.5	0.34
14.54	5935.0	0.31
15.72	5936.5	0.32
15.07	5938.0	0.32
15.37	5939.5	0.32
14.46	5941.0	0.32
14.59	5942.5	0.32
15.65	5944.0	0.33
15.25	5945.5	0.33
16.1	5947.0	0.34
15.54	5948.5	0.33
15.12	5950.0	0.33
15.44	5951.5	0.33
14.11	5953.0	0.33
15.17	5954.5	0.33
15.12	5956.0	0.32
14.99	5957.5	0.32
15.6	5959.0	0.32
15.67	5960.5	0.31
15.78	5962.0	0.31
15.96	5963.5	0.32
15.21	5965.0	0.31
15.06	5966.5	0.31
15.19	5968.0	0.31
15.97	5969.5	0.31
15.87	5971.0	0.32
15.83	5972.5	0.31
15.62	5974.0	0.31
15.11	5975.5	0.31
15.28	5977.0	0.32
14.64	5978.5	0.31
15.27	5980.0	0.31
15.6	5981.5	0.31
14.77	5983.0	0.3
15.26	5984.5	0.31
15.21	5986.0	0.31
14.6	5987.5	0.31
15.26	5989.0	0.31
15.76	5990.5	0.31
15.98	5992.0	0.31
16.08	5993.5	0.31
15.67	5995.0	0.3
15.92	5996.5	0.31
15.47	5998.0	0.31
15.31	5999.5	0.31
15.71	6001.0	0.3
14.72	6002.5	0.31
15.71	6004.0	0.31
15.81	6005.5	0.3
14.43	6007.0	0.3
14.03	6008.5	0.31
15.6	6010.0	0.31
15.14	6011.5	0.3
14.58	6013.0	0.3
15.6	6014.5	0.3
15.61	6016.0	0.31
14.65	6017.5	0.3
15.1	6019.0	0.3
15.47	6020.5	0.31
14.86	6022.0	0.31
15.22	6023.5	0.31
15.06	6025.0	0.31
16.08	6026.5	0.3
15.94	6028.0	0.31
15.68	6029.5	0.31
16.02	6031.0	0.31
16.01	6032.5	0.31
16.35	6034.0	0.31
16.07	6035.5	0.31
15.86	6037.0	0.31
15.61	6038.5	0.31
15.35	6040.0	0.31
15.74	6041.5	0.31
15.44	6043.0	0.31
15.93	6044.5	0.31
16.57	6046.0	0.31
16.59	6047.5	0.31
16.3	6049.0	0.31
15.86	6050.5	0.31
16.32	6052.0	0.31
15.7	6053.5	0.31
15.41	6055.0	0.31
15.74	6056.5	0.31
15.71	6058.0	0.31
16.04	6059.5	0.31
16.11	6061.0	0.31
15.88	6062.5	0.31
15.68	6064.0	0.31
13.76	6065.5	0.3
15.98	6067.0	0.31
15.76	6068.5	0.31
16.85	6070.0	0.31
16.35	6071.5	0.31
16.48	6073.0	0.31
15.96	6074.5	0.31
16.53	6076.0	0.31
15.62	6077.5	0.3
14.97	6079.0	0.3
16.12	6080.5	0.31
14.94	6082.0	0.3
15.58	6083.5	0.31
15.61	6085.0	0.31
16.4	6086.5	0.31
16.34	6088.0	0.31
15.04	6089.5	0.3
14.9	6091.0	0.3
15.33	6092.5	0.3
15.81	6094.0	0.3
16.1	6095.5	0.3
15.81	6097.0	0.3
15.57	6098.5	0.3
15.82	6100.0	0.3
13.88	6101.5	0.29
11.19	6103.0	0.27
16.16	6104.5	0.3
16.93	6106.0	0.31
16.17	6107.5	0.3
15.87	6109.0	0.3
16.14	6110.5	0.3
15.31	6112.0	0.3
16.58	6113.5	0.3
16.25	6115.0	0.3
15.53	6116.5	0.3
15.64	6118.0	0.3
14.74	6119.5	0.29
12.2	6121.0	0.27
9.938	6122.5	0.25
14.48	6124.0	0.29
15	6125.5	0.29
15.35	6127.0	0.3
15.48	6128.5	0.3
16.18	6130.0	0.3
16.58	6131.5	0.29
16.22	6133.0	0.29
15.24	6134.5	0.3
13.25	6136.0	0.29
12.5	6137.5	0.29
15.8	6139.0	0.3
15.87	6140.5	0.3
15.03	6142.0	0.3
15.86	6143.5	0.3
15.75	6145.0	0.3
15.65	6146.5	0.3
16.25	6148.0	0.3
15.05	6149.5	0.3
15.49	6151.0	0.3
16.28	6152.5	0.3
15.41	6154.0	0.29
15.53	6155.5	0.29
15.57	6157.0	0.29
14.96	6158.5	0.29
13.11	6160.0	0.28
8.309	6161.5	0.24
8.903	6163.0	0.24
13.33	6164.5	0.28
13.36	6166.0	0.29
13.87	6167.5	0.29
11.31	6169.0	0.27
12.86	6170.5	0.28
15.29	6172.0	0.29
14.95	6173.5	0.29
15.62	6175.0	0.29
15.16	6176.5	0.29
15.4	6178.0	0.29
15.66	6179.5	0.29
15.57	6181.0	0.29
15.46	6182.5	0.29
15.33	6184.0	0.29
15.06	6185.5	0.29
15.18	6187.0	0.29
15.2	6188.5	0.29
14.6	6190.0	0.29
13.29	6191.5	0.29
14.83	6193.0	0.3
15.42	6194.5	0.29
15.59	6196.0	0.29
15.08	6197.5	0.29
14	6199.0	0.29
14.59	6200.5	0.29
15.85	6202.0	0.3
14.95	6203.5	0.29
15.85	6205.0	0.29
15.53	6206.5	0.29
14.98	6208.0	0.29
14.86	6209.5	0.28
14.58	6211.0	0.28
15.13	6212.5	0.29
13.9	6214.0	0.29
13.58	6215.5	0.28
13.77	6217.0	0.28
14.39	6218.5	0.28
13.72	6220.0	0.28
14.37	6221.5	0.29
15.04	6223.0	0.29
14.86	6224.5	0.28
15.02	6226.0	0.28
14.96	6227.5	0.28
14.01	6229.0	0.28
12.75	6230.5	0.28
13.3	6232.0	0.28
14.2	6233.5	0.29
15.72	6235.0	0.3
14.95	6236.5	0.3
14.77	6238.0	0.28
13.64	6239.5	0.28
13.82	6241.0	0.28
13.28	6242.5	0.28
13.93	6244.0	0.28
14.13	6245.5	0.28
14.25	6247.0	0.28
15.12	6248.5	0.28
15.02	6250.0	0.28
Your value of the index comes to 1.45 angstrom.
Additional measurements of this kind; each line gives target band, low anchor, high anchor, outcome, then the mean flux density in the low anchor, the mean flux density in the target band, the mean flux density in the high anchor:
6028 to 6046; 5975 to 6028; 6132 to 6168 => -0.9 angstrom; 15.3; 15.9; 14.5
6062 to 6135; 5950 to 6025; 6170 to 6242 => -2.1 angstrom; 15.3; 15.4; 14.7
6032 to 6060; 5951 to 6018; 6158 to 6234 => -1.7 angstrom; 15.3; 15.9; 14.3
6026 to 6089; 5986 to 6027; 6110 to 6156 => -2.6 angstrom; 15.3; 15.9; 15.2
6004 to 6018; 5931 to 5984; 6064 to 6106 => 0.3 angstrom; 15.3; 15.1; 15.5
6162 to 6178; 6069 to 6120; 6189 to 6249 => 1.6 angstrom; 15.7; 13.5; 14.5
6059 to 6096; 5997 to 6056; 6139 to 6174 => -1.7 angstrom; 15.6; 15.8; 14.3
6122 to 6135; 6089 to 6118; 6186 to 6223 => 0.2 angstrom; 15.5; 15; 14.7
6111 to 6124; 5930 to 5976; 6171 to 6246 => 0.3 angstrom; 15.3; 14.6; 14.7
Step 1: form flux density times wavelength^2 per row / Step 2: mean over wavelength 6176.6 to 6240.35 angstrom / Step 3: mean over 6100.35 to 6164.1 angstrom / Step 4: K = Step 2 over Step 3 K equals 1.02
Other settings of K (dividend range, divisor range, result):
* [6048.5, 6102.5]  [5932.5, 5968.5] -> 1.07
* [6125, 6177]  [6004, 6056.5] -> 0.97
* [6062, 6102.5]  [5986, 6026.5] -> 1.05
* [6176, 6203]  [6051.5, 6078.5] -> 0.99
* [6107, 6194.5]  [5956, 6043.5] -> 1.00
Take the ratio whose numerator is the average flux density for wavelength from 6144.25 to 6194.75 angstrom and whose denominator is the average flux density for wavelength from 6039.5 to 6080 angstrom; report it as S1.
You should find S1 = 0.91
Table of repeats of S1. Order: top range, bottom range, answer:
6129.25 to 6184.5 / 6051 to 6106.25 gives 0.94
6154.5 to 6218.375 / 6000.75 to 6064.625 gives 0.92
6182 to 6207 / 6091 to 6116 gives 0.97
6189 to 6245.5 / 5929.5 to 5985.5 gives 0.95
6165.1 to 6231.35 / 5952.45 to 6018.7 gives 0.96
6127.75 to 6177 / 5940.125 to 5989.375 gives 0.95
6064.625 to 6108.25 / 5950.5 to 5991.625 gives 1.02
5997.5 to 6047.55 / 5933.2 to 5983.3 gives 1.01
